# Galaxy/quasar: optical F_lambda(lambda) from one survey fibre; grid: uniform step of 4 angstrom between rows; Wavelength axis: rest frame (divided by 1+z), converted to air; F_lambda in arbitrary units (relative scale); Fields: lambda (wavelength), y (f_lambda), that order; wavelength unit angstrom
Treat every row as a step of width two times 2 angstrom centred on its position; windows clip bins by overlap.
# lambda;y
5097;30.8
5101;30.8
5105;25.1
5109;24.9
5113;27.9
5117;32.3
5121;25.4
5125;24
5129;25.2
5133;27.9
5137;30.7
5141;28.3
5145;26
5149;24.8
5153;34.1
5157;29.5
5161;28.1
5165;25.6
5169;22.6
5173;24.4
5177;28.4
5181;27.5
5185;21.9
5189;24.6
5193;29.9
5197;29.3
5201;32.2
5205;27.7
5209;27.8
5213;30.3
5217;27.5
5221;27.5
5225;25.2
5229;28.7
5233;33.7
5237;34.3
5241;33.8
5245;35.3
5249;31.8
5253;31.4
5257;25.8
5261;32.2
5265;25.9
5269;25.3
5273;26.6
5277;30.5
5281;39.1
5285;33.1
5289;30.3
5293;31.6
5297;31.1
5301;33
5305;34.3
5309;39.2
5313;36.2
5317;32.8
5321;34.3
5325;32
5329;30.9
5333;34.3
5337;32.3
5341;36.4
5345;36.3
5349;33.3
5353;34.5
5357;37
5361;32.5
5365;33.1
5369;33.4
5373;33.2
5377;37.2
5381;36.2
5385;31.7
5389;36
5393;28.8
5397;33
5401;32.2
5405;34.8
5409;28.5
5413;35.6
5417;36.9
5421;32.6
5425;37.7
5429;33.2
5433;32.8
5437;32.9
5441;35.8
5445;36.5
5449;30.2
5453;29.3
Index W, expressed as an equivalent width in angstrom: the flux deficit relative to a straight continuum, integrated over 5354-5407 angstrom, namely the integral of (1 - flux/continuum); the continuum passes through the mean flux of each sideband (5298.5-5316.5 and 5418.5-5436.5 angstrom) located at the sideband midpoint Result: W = 1.2 angstrom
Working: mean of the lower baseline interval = 35.3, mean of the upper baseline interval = 34.1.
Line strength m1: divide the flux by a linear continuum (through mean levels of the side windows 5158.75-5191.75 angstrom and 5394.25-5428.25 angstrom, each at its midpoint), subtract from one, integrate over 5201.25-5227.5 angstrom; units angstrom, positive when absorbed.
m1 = -1.09 angstrom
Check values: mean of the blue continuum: 25.5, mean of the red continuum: 33.8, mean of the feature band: 28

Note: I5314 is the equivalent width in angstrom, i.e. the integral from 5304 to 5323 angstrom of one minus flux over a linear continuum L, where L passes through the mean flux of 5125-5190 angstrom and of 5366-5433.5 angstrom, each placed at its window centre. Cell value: -2.5 angstrom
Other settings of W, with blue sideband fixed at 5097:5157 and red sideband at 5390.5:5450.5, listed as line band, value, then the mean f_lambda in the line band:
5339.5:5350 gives -1.1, 35.5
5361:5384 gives -1.2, 34.3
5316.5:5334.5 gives -0.7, 32.8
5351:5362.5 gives -0.9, 34.8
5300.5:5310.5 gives -1.4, 35.7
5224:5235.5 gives 0.0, 29.8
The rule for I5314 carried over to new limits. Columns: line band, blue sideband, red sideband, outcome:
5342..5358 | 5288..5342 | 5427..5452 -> -0.85 angstrom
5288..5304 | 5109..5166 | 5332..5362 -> 0.60 angstrom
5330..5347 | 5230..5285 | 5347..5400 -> -0.80 angstrom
